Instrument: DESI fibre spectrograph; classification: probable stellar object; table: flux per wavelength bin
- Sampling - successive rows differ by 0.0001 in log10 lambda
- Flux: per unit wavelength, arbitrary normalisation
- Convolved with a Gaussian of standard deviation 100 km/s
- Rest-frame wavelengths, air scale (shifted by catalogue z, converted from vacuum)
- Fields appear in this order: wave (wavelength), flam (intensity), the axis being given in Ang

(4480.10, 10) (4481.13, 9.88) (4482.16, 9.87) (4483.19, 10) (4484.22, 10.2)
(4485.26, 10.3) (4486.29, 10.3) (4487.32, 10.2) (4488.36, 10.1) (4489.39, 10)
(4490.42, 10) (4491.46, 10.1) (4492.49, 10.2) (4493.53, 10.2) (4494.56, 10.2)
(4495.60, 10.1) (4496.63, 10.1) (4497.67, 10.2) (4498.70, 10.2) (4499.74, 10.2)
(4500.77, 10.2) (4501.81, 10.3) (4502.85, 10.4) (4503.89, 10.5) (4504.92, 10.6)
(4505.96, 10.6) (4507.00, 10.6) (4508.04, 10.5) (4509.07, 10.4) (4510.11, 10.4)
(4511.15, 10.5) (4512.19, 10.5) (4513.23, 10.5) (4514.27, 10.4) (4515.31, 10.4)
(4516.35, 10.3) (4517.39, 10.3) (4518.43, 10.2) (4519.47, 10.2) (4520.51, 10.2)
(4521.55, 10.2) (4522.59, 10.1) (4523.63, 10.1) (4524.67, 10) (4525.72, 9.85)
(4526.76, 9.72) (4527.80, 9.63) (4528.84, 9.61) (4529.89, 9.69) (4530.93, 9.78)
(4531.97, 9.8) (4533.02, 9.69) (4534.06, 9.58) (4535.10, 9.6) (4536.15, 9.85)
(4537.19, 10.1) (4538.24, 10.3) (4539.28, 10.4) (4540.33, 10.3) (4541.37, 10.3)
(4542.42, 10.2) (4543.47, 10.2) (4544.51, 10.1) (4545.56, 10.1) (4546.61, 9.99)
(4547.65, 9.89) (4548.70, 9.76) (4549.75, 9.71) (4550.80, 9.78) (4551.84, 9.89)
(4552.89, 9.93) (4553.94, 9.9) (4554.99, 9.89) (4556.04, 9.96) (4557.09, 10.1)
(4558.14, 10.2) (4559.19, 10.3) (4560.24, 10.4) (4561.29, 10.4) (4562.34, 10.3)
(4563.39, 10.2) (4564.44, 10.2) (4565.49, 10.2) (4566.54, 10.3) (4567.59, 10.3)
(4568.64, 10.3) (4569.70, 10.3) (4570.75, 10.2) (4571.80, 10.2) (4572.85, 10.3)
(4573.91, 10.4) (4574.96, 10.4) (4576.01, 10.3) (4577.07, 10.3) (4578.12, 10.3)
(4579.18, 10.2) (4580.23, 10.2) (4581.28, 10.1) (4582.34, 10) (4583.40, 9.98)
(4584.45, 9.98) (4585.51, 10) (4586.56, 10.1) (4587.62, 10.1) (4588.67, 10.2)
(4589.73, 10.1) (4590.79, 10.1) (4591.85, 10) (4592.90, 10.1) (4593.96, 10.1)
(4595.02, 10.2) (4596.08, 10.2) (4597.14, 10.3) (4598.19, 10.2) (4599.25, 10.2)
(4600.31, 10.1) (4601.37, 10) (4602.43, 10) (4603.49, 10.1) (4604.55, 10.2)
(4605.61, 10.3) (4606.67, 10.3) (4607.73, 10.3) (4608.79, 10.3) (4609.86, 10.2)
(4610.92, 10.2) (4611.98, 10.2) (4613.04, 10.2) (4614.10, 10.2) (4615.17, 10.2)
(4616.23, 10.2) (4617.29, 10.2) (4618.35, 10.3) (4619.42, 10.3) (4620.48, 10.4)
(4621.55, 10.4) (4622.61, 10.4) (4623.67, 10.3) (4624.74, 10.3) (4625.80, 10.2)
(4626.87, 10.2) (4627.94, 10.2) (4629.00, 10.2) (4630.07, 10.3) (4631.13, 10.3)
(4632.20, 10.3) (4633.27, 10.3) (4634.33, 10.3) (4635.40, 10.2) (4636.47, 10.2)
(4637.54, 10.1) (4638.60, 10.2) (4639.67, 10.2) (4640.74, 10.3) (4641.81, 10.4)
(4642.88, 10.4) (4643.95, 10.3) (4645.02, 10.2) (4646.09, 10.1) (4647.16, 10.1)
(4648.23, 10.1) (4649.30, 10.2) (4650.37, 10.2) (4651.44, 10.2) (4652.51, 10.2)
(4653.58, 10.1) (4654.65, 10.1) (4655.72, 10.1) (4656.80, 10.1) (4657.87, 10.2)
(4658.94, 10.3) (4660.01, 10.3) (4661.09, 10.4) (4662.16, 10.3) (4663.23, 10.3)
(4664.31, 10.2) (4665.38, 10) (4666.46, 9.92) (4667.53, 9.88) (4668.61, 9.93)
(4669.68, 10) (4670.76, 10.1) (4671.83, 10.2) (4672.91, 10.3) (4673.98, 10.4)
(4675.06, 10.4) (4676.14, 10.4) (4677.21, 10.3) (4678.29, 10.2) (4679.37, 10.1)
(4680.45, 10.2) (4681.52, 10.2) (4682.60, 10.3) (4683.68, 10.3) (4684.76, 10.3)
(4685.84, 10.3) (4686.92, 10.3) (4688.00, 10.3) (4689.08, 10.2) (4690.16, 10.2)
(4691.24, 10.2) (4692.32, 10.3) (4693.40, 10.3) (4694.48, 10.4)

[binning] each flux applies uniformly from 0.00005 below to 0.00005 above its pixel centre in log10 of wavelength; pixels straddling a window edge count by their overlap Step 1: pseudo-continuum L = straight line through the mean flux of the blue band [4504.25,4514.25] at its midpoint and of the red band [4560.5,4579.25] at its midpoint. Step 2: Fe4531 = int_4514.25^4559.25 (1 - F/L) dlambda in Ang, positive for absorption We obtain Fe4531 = 1.7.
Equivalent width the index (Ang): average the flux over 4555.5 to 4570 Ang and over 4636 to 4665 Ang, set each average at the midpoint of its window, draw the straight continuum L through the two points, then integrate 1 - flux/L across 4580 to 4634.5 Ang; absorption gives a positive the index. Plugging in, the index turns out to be 0.2 Ang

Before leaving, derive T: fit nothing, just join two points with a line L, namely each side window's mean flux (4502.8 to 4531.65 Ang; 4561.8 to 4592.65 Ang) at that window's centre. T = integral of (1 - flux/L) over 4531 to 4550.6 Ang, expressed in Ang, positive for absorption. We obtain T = 0.4 Ang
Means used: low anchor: 10.2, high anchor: 10.2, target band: 9.98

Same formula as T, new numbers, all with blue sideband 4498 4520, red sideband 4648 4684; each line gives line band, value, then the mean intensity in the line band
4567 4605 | 0.46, 10.2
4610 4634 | -0.04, 10.3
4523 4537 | 0.80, 9.77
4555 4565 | 0.11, 10.2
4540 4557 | 0.57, 9.99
